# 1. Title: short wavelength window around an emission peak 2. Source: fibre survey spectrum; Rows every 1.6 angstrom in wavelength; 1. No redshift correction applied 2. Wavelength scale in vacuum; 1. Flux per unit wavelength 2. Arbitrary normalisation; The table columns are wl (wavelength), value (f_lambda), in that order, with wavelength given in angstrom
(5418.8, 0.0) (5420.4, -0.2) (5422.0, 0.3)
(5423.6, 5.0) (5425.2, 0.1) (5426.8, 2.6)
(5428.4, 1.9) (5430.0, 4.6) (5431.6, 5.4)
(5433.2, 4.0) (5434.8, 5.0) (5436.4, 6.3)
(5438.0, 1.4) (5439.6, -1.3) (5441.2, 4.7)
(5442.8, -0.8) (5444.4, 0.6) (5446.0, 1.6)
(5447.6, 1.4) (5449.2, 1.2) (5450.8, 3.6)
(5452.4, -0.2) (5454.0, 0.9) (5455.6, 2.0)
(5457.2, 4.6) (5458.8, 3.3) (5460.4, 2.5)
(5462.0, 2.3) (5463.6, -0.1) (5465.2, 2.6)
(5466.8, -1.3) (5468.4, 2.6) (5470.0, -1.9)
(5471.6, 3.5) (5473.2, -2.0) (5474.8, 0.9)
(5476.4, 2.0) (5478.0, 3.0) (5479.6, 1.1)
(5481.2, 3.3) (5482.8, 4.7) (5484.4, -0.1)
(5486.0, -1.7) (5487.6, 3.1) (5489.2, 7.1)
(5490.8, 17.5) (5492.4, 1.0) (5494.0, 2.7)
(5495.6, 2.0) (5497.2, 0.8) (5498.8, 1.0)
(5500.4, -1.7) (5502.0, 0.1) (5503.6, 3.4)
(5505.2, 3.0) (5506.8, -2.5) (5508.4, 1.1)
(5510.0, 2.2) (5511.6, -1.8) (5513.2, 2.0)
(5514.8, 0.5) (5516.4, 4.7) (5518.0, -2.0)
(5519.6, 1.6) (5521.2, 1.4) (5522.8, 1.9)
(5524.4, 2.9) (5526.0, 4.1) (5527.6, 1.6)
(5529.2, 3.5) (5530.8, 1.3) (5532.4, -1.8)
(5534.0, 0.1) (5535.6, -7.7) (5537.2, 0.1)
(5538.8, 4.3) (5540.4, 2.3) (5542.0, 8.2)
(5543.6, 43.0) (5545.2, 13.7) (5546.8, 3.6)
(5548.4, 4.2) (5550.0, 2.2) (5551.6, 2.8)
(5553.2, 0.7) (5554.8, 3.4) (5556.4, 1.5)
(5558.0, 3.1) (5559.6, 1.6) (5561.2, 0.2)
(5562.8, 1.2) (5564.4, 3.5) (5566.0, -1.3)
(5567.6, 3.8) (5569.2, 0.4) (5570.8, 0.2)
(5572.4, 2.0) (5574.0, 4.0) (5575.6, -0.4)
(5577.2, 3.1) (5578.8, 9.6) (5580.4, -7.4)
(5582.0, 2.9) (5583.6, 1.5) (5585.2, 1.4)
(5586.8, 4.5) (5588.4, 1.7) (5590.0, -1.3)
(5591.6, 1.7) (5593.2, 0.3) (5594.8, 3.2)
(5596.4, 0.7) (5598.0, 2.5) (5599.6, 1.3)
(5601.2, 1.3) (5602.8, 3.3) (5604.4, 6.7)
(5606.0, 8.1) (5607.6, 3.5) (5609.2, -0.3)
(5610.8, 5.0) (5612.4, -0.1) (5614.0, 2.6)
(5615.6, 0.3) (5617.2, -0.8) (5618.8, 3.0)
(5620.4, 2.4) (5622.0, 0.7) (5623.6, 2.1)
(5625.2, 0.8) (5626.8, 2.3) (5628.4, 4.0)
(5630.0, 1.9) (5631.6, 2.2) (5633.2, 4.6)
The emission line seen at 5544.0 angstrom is [O III]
